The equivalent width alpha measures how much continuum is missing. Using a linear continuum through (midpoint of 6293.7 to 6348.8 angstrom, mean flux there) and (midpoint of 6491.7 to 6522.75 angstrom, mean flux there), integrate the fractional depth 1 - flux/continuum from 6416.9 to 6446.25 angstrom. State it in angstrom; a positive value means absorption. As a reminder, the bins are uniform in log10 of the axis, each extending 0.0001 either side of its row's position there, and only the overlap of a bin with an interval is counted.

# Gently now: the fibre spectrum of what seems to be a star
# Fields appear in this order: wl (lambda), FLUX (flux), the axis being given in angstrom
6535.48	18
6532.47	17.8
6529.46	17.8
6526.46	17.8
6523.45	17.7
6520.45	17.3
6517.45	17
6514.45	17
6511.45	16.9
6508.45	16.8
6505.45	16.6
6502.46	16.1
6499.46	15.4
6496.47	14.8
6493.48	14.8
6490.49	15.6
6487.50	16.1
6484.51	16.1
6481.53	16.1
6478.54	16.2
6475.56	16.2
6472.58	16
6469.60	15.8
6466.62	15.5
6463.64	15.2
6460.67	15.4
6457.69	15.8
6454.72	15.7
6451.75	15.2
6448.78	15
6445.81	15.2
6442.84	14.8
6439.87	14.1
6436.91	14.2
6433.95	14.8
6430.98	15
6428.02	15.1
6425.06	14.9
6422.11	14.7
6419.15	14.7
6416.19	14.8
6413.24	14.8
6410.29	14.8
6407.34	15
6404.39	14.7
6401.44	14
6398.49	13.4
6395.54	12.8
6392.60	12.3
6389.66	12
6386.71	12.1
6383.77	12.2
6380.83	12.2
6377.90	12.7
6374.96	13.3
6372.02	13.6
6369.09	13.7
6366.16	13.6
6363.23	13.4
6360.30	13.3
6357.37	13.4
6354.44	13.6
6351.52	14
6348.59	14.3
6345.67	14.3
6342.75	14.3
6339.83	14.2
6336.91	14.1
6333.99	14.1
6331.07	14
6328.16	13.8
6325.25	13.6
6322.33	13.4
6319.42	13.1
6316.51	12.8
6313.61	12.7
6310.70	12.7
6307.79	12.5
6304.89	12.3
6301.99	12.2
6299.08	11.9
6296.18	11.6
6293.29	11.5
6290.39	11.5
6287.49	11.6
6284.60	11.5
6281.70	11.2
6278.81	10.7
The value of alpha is 0.6 angstrom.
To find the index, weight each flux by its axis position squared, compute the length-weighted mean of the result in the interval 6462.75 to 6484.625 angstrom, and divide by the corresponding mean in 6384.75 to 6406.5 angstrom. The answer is 1.25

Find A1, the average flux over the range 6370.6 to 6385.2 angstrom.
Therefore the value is 12.8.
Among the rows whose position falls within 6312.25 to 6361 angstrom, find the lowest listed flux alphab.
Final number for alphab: 12.7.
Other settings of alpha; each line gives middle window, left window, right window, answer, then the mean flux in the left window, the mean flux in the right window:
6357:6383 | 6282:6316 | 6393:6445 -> 0.5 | 12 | 14.5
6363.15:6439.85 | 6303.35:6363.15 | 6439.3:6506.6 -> 3.8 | 13.5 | 15.6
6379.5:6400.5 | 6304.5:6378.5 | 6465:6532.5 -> 2.8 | 13.5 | 16.4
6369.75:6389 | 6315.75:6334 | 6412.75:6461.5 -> 2.1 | 13.5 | 15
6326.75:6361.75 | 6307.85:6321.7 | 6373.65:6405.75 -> -3.0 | 12.8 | 12.9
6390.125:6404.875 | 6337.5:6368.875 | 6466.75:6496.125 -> 1.3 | 13.8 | 15.8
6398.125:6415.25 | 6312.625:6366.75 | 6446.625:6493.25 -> 0.2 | 13.7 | 15.7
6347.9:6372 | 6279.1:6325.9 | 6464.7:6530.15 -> -0.4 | 12.2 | 16.3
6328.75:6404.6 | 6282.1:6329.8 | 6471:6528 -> 1.0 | 12.4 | 16.3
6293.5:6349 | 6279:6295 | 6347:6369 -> -3.1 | 11.4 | 13.7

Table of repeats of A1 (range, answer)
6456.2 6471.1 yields 15.5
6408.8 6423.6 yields 14.8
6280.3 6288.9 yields 11.4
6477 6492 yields 16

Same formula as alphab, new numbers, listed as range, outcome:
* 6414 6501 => 14.1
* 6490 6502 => 14.8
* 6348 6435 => 12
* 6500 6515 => 16.1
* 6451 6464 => 15.2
